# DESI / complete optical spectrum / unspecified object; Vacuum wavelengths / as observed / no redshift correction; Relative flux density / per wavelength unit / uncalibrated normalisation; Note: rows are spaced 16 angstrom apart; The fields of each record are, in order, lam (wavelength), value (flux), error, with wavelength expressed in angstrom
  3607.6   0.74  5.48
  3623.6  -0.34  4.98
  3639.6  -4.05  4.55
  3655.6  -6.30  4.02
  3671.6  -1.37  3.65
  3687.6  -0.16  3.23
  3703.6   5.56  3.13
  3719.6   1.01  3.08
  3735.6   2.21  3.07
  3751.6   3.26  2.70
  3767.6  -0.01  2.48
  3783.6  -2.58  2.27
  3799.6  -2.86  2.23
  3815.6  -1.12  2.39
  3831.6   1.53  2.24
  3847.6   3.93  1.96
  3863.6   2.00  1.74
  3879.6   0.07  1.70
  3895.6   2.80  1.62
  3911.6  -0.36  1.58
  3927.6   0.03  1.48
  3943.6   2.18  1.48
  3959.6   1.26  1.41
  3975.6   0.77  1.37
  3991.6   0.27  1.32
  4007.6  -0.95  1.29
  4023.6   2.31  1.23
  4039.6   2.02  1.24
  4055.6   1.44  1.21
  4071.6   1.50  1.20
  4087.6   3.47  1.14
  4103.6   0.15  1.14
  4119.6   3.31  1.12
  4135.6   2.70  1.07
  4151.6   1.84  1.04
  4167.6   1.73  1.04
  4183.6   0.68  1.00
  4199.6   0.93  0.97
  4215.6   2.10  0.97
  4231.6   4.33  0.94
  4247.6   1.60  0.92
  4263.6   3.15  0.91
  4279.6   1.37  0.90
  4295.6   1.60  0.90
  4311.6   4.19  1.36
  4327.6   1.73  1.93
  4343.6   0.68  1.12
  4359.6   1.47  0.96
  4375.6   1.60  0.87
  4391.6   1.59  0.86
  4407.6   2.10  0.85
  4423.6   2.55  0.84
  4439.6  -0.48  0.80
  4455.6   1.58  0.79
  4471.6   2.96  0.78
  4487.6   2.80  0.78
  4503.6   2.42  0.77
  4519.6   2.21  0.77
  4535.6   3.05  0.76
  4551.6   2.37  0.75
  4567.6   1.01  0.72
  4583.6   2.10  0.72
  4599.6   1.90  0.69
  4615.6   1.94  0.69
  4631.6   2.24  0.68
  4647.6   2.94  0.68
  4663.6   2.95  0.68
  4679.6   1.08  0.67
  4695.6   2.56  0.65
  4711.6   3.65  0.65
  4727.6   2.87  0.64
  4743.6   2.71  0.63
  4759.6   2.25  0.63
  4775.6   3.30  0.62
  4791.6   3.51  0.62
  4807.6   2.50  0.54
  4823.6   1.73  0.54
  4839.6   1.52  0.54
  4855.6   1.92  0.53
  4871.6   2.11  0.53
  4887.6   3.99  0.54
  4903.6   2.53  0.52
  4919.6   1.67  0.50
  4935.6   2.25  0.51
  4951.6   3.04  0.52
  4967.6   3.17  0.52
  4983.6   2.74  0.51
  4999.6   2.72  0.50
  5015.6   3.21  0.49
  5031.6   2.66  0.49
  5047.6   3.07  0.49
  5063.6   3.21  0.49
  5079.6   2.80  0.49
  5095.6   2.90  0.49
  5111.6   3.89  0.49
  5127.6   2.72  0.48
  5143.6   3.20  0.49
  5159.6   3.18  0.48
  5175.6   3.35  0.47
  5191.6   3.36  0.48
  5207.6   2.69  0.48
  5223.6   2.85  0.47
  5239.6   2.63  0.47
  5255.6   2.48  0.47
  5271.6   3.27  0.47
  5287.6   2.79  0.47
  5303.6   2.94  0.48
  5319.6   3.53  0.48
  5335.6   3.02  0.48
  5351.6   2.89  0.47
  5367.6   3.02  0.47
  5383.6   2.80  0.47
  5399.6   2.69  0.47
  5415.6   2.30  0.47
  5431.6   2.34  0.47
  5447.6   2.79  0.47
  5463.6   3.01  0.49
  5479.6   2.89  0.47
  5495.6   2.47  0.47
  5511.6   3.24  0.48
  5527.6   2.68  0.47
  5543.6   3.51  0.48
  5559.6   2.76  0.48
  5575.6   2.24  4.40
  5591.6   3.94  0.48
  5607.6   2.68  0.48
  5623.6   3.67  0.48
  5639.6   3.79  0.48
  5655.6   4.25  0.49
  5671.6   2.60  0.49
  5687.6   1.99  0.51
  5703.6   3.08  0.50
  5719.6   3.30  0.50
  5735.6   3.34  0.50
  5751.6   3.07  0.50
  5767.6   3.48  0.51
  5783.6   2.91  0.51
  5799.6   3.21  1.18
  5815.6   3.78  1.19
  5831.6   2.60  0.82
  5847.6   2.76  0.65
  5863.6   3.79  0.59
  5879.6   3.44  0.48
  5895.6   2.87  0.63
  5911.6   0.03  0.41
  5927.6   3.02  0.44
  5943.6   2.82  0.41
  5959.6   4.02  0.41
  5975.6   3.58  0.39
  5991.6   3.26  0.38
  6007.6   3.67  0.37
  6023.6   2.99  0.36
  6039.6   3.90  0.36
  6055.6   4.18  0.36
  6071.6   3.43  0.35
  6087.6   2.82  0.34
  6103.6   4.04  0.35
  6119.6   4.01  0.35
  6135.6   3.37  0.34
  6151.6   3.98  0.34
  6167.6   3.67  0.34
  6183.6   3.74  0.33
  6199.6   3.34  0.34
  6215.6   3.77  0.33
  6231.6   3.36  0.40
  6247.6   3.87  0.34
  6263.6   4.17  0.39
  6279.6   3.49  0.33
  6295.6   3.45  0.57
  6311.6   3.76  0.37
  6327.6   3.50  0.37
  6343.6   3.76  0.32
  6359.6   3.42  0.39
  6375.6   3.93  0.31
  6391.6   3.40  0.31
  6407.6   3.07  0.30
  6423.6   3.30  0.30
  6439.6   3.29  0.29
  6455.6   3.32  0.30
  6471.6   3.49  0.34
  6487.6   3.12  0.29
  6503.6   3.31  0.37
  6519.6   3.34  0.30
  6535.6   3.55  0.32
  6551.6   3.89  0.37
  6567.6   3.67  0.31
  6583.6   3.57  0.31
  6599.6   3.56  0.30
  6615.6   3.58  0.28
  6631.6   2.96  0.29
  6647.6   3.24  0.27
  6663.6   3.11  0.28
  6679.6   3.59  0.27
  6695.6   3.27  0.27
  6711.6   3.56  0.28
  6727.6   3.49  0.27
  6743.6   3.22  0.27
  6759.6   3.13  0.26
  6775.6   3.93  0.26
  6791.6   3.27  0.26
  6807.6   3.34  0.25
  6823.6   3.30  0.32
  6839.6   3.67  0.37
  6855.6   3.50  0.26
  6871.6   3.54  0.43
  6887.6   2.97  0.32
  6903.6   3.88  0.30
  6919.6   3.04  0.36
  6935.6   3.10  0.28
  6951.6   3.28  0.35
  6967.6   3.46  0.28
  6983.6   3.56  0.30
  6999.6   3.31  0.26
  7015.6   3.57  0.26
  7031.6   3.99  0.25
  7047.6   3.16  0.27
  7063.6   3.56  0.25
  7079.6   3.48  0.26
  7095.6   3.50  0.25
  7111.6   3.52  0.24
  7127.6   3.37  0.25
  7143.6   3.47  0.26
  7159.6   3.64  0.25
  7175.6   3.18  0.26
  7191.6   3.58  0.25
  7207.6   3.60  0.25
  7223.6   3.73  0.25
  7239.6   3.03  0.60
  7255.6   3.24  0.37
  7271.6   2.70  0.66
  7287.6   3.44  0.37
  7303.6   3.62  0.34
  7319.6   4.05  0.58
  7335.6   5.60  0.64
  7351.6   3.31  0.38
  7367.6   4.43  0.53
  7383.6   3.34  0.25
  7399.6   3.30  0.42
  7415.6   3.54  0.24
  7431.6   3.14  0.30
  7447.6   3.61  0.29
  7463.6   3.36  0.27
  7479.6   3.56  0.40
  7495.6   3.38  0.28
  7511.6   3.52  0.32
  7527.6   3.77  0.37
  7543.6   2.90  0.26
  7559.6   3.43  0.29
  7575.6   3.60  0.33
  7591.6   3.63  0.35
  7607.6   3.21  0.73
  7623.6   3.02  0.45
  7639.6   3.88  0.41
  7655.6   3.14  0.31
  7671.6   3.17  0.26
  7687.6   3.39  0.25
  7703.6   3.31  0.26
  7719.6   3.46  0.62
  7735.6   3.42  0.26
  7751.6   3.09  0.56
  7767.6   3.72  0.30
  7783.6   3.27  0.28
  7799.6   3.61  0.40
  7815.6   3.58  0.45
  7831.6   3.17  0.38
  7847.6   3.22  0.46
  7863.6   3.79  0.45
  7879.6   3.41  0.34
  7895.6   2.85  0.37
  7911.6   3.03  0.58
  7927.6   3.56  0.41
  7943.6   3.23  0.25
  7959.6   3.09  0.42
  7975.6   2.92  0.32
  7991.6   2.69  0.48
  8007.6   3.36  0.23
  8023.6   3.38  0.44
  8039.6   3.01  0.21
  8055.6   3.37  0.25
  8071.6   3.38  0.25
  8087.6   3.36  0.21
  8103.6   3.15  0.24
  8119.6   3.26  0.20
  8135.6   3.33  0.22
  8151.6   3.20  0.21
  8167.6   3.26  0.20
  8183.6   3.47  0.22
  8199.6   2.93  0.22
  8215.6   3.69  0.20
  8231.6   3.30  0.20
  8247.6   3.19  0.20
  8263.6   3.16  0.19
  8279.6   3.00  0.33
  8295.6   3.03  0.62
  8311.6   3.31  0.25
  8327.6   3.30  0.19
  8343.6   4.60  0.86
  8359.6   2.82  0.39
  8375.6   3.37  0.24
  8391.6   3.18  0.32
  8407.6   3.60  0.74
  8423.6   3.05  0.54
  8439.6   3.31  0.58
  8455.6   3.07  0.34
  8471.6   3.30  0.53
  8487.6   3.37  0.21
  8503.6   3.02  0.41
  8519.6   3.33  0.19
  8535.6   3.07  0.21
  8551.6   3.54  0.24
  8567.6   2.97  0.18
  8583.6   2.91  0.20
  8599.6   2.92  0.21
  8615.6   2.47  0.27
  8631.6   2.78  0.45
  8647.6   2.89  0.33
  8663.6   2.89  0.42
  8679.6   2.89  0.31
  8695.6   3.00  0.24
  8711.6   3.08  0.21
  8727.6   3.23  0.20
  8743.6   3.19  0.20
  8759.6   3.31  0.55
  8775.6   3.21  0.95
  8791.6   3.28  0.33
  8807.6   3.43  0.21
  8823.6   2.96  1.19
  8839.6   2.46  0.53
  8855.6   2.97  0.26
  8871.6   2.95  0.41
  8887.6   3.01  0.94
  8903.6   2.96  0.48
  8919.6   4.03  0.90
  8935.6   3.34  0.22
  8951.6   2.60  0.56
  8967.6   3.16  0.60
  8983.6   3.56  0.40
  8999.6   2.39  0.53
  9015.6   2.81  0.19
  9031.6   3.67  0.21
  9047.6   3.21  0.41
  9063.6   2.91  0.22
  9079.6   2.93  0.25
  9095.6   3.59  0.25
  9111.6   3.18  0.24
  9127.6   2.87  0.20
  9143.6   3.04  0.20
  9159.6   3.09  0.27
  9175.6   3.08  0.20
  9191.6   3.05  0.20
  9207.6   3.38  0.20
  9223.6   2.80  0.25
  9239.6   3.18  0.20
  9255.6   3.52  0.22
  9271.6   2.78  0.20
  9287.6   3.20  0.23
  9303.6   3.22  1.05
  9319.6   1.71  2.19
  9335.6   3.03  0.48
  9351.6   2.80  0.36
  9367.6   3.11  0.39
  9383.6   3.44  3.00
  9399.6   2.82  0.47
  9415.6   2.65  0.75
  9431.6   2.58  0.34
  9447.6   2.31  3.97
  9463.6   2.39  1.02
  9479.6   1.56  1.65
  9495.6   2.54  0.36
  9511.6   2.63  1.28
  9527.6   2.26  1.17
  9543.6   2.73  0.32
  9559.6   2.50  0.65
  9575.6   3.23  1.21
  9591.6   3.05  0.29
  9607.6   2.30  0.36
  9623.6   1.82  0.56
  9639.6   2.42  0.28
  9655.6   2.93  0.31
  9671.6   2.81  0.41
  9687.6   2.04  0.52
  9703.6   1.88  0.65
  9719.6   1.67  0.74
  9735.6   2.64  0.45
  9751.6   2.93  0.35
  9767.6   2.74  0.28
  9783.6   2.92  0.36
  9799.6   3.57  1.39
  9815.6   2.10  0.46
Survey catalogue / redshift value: 0.12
